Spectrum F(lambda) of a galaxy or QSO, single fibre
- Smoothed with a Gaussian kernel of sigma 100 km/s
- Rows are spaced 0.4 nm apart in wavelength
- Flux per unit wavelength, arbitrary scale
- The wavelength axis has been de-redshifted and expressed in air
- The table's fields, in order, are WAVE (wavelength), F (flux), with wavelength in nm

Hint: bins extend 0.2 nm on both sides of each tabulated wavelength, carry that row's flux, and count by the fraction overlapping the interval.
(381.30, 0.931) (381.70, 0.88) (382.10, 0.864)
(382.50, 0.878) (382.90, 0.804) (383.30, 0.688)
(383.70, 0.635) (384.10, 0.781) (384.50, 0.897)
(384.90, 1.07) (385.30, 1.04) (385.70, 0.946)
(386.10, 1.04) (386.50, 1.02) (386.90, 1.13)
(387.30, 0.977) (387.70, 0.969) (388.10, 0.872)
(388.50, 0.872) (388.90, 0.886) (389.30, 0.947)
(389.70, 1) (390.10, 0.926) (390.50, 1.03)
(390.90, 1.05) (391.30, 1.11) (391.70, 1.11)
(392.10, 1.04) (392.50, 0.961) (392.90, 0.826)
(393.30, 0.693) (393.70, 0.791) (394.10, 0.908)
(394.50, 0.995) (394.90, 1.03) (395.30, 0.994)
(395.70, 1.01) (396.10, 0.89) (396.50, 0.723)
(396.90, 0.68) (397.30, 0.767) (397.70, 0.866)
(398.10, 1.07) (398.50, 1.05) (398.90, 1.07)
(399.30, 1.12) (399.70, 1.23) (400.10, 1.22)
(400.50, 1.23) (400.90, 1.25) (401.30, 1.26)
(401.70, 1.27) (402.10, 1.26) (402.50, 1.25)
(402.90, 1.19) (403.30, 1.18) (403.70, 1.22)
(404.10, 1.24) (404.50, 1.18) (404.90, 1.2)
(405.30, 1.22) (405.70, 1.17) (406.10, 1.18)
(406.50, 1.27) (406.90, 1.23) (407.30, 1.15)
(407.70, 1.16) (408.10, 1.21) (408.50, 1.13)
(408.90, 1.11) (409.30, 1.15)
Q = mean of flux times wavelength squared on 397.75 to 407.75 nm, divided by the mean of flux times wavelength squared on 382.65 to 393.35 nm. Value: 1.36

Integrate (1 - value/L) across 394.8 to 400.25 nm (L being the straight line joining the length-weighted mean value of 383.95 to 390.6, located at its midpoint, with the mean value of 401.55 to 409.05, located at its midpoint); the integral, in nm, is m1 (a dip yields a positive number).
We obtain 0.61 nm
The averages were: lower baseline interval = 0.965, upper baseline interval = 1.2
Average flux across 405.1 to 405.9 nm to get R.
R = 1.19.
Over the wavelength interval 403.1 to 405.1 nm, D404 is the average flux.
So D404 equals 1.2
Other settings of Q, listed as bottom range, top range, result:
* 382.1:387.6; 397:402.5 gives 1.33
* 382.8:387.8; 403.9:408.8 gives 1.43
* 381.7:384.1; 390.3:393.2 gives 1.35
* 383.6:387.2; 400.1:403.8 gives 1.40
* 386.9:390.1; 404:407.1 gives 1.40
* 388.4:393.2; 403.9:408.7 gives 1.32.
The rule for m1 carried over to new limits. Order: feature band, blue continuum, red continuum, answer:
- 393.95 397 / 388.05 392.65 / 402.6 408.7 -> 0.42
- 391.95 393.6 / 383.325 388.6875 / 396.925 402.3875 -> 0.25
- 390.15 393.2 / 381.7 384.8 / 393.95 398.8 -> -0.43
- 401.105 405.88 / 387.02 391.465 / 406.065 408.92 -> -0.35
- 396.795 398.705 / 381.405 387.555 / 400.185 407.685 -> 0.38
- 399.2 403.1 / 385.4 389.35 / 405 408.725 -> -0.36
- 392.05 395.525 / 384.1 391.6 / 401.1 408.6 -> 0.50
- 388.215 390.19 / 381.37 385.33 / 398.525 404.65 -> 0.08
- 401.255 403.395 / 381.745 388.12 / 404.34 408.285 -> -0.17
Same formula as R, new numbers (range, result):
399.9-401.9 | 1.25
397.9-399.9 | 1.11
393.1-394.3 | 0.797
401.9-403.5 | 1.22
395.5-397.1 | 0.826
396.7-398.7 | 0.887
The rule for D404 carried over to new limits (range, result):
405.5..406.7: 1.21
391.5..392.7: 1.04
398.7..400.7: 1.17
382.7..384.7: 0.761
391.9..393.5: 0.88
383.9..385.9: 0.947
